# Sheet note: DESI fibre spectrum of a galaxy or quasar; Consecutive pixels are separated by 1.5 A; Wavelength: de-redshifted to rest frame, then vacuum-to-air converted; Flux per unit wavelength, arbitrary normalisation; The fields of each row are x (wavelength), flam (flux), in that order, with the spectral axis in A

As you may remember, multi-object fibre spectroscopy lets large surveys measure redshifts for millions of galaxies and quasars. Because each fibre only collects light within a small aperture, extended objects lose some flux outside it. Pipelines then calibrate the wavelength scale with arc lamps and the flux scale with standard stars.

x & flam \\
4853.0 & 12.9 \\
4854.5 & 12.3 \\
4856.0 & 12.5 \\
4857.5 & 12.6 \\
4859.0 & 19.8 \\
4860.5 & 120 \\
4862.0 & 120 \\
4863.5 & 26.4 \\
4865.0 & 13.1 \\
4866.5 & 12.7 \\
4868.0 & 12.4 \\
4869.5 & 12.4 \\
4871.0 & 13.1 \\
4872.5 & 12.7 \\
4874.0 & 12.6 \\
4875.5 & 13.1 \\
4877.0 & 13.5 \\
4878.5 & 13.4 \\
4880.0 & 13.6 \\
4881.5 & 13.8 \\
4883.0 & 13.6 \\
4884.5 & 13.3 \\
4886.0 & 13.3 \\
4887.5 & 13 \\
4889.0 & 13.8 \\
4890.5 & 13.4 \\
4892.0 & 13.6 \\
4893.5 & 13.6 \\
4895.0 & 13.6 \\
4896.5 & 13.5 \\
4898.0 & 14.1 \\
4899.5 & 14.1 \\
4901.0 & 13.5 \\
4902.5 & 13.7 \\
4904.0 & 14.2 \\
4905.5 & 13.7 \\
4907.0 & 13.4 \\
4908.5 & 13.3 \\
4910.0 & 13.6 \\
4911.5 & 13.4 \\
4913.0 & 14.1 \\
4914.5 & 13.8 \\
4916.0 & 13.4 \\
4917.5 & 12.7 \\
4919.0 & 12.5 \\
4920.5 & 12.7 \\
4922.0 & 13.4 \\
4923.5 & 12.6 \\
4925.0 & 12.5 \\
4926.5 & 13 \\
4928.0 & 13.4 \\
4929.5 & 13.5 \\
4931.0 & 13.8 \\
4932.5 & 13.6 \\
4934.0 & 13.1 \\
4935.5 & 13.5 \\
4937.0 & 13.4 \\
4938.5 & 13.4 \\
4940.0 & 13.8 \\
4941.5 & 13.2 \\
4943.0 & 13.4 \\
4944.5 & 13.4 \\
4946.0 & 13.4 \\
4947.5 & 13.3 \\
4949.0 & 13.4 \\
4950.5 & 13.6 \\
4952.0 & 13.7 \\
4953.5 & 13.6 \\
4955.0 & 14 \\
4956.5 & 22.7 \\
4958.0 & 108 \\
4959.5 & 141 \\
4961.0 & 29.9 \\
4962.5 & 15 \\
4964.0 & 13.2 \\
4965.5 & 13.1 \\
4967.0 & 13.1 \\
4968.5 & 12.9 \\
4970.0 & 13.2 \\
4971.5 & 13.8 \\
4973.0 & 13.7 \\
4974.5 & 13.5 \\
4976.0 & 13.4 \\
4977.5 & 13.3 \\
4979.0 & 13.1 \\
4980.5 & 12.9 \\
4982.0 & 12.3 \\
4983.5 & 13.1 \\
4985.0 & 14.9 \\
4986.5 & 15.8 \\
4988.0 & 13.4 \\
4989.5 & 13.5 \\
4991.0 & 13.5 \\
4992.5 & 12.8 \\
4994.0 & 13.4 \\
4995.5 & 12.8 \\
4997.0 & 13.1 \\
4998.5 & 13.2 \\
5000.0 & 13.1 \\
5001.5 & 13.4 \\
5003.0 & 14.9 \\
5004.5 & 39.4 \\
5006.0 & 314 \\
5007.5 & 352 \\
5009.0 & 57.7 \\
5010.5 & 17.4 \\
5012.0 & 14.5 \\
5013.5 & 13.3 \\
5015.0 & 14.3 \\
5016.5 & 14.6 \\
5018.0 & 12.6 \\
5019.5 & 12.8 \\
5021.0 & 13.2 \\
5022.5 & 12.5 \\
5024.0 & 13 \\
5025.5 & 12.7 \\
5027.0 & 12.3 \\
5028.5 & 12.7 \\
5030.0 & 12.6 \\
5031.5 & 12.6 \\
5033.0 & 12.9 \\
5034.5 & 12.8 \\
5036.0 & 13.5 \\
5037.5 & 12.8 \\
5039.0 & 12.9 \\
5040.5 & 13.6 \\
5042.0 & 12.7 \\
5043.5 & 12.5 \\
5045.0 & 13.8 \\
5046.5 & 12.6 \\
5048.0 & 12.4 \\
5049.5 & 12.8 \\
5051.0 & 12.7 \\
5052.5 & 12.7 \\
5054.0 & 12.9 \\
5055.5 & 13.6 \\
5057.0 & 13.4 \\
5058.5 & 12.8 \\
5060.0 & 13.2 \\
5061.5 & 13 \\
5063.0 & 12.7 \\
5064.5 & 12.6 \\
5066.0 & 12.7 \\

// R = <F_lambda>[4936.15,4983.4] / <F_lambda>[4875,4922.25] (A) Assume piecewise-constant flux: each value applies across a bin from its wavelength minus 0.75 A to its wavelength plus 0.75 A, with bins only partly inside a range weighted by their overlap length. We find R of 1.58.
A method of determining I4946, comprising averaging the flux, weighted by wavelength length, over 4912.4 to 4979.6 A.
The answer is 18.9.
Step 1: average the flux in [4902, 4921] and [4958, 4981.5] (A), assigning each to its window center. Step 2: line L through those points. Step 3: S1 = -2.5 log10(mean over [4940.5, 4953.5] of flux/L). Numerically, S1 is 0.48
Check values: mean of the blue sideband 13.4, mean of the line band 13.4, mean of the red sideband 25.6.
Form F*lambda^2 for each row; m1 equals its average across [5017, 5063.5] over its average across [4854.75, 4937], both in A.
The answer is 0.78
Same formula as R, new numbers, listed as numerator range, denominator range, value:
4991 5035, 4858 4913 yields 1.90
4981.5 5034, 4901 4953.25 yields 2.52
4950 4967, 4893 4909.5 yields 2.59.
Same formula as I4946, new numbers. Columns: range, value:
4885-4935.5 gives 13.4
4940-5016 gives 32.5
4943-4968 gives 28.4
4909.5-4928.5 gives 13.2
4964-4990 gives 13.5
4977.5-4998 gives 13.4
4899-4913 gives 13.7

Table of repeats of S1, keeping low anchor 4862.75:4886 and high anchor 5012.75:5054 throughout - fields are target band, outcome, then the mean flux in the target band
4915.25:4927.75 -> 0.06 mag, 12.9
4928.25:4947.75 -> 0.01 mag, 13.4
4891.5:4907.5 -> 0.01 mag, 13.7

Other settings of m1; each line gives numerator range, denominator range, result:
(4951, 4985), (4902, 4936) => 1.86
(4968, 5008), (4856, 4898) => 1.77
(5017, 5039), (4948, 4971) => 0.44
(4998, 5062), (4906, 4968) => 1.59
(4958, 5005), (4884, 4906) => 1.54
